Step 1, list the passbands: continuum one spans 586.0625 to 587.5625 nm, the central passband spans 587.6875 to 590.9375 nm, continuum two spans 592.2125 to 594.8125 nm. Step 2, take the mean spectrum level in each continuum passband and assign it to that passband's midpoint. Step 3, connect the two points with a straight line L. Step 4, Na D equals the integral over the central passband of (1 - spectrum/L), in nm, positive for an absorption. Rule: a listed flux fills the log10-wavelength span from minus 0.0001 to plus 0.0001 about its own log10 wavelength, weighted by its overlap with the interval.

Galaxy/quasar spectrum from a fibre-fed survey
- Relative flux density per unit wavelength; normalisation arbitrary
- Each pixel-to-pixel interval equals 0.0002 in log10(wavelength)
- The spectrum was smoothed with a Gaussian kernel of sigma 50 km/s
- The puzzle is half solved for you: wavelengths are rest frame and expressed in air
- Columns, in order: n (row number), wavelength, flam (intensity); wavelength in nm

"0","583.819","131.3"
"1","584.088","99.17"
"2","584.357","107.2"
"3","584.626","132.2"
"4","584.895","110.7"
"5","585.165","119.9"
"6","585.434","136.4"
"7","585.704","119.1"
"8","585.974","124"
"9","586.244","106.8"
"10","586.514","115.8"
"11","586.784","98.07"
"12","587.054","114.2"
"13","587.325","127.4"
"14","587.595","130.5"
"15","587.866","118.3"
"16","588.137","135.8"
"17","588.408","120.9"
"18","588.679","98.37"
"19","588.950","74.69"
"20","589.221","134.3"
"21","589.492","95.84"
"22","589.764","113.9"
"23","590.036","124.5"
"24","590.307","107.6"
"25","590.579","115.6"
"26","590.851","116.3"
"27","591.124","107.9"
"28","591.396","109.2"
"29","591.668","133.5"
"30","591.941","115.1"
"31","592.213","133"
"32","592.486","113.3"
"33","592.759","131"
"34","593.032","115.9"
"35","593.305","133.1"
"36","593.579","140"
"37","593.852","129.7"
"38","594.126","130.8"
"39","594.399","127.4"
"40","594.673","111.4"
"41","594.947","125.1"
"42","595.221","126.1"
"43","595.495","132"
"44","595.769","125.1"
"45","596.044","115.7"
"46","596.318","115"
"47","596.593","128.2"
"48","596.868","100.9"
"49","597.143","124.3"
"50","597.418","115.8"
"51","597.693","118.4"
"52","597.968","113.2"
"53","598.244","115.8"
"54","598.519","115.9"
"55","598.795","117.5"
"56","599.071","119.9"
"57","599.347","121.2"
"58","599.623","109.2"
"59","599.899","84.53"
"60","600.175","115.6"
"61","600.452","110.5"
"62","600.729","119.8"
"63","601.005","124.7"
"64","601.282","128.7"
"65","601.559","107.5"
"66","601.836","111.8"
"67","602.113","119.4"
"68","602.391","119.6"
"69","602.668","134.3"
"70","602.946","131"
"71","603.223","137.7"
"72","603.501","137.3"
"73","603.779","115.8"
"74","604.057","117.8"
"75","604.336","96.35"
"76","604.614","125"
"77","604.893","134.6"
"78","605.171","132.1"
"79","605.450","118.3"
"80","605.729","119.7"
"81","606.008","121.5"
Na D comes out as 0.15 nm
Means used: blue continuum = 114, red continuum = 126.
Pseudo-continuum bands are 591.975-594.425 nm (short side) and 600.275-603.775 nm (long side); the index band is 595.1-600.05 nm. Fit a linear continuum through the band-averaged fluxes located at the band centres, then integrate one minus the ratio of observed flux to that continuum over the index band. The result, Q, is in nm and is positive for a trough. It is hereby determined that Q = 0.35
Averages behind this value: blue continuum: 128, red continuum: 123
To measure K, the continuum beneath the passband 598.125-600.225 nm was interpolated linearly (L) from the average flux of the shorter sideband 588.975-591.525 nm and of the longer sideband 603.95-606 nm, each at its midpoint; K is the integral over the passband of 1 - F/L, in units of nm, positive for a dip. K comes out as 0.09 nm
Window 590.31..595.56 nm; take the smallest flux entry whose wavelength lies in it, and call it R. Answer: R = 107.9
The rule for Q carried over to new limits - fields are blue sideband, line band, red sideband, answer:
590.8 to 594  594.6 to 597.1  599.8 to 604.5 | 0.03 nm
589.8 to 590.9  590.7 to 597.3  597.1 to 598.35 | -0.34 nm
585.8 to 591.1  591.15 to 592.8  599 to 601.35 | -0.10 nm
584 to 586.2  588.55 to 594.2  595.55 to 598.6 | 0.01 nm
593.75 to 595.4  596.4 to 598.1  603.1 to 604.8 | 0.10 nm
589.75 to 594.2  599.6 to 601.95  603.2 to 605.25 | 0.20 nm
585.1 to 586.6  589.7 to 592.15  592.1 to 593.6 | 0.17 nm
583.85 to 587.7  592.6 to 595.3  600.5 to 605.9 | -0.16 nm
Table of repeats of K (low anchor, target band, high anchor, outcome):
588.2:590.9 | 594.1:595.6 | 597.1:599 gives -0.135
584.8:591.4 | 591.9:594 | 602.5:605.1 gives -0.151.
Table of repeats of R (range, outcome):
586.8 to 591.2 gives 74.69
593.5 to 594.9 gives 111.4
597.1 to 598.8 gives 113.2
